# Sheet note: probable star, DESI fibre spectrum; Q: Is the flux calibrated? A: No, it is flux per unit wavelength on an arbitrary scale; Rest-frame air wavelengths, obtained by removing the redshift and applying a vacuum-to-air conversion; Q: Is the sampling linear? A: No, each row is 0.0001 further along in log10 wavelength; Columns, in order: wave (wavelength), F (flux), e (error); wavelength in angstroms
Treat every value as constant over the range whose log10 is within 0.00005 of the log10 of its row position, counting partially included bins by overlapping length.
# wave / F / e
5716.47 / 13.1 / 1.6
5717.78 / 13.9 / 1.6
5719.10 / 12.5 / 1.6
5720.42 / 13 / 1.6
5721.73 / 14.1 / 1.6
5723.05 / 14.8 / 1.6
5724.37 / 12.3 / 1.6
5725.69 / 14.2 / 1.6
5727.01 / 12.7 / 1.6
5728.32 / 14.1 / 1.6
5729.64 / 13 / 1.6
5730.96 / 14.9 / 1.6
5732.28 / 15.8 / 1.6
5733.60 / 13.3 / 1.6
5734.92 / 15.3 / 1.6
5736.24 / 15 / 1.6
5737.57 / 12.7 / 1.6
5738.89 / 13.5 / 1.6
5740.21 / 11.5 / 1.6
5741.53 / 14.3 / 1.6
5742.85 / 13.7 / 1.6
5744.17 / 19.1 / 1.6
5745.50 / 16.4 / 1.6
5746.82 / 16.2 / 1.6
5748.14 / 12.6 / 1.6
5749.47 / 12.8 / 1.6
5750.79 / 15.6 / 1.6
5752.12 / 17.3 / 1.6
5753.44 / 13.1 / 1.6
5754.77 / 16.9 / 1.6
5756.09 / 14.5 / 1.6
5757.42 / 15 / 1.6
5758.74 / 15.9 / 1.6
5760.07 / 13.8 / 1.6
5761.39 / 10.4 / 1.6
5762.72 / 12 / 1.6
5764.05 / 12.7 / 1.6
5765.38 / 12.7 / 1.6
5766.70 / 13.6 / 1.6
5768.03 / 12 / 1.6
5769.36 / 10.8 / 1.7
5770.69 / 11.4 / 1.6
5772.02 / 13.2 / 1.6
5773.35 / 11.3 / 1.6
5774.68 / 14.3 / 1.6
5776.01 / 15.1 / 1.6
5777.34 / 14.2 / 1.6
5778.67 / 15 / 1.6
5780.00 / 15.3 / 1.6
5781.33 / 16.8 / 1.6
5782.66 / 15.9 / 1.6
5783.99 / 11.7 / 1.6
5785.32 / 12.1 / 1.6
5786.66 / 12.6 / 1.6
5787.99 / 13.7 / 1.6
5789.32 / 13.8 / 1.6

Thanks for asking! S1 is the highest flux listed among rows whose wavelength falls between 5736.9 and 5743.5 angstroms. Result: 14.3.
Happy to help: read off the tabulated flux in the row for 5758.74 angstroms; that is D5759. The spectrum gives 15.9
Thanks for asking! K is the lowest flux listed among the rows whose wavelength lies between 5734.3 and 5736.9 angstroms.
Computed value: 15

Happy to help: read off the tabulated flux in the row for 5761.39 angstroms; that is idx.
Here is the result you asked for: 10.4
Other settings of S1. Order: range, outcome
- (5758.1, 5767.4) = 15.9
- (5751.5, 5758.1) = 17.3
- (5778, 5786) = 16.8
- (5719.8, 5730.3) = 14.8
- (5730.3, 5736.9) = 15.8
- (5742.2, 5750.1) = 19.1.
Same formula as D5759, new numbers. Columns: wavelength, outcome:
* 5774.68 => 14.3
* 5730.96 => 14.9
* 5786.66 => 12.6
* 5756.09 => 14.5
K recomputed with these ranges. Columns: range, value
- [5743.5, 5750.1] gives 12.6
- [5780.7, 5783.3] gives 15.9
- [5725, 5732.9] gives 12.7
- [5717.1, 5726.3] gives 12.3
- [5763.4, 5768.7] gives 12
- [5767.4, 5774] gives 10.8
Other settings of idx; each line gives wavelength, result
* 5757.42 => 15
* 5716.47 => 13.1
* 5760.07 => 13.8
